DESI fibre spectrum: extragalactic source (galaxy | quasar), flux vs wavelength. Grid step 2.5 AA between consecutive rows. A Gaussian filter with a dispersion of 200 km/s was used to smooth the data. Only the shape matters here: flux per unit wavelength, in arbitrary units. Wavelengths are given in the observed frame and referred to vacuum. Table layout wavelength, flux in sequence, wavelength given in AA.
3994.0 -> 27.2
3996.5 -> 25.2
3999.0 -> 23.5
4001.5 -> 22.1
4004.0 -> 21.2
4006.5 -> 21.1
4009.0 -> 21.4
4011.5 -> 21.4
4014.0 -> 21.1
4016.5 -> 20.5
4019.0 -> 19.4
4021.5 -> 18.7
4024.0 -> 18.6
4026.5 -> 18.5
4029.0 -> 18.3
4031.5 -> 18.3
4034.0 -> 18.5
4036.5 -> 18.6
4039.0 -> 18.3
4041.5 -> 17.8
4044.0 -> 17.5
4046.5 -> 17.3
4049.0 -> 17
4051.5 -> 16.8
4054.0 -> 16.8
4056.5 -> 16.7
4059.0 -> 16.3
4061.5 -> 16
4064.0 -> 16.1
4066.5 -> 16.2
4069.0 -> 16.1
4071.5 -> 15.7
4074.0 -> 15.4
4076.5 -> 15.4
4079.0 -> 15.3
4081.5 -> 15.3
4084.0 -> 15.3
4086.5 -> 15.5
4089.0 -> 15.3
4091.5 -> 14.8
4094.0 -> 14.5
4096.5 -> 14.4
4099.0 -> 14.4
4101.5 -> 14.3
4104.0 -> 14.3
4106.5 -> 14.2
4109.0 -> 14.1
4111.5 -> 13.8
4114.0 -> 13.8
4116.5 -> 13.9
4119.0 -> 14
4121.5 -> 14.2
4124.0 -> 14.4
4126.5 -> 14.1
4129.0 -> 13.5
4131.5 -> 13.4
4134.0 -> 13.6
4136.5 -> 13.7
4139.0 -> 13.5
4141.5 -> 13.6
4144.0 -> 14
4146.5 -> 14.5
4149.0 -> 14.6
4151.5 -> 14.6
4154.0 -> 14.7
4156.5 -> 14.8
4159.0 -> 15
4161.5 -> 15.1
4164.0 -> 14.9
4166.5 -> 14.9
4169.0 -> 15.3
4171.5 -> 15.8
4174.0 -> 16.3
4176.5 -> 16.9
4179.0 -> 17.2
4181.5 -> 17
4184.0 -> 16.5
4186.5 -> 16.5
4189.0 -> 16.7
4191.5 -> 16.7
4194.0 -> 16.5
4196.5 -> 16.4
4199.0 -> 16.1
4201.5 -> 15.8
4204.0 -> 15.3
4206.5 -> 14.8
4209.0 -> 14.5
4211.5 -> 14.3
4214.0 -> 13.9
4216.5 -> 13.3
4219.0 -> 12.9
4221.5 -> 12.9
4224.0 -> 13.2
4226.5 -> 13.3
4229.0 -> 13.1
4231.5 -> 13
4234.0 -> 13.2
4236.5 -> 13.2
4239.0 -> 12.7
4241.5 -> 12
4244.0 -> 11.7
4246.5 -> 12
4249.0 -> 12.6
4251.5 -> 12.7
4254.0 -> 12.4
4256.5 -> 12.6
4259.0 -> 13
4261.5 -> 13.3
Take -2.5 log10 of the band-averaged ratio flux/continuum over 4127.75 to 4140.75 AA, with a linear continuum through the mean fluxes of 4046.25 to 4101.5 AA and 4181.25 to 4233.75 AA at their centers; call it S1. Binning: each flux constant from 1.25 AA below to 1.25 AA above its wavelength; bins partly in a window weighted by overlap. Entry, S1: 0.13 mag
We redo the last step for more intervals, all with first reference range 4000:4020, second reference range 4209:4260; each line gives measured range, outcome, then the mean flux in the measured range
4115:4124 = 0.21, 14.1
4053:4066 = 0.18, 16.4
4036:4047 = 0.12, 17.9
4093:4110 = 0.23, 14.3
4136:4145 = 0.19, 13.7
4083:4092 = 0.20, 15.3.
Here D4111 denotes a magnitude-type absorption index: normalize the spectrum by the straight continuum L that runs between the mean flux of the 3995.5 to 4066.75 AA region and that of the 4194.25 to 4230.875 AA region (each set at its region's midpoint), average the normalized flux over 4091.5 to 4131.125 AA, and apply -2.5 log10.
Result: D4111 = 0.19 mag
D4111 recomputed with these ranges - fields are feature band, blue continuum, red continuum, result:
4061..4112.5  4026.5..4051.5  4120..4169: 0.09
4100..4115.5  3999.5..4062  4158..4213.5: 0.22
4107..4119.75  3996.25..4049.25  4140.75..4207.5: 0.23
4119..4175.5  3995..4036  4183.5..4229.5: 0.15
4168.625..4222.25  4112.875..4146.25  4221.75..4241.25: -0.17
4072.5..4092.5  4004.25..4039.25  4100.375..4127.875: 0.05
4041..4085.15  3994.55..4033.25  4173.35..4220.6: 0.19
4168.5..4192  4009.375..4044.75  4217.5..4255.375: -0.15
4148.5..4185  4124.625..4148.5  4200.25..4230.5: -0.13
